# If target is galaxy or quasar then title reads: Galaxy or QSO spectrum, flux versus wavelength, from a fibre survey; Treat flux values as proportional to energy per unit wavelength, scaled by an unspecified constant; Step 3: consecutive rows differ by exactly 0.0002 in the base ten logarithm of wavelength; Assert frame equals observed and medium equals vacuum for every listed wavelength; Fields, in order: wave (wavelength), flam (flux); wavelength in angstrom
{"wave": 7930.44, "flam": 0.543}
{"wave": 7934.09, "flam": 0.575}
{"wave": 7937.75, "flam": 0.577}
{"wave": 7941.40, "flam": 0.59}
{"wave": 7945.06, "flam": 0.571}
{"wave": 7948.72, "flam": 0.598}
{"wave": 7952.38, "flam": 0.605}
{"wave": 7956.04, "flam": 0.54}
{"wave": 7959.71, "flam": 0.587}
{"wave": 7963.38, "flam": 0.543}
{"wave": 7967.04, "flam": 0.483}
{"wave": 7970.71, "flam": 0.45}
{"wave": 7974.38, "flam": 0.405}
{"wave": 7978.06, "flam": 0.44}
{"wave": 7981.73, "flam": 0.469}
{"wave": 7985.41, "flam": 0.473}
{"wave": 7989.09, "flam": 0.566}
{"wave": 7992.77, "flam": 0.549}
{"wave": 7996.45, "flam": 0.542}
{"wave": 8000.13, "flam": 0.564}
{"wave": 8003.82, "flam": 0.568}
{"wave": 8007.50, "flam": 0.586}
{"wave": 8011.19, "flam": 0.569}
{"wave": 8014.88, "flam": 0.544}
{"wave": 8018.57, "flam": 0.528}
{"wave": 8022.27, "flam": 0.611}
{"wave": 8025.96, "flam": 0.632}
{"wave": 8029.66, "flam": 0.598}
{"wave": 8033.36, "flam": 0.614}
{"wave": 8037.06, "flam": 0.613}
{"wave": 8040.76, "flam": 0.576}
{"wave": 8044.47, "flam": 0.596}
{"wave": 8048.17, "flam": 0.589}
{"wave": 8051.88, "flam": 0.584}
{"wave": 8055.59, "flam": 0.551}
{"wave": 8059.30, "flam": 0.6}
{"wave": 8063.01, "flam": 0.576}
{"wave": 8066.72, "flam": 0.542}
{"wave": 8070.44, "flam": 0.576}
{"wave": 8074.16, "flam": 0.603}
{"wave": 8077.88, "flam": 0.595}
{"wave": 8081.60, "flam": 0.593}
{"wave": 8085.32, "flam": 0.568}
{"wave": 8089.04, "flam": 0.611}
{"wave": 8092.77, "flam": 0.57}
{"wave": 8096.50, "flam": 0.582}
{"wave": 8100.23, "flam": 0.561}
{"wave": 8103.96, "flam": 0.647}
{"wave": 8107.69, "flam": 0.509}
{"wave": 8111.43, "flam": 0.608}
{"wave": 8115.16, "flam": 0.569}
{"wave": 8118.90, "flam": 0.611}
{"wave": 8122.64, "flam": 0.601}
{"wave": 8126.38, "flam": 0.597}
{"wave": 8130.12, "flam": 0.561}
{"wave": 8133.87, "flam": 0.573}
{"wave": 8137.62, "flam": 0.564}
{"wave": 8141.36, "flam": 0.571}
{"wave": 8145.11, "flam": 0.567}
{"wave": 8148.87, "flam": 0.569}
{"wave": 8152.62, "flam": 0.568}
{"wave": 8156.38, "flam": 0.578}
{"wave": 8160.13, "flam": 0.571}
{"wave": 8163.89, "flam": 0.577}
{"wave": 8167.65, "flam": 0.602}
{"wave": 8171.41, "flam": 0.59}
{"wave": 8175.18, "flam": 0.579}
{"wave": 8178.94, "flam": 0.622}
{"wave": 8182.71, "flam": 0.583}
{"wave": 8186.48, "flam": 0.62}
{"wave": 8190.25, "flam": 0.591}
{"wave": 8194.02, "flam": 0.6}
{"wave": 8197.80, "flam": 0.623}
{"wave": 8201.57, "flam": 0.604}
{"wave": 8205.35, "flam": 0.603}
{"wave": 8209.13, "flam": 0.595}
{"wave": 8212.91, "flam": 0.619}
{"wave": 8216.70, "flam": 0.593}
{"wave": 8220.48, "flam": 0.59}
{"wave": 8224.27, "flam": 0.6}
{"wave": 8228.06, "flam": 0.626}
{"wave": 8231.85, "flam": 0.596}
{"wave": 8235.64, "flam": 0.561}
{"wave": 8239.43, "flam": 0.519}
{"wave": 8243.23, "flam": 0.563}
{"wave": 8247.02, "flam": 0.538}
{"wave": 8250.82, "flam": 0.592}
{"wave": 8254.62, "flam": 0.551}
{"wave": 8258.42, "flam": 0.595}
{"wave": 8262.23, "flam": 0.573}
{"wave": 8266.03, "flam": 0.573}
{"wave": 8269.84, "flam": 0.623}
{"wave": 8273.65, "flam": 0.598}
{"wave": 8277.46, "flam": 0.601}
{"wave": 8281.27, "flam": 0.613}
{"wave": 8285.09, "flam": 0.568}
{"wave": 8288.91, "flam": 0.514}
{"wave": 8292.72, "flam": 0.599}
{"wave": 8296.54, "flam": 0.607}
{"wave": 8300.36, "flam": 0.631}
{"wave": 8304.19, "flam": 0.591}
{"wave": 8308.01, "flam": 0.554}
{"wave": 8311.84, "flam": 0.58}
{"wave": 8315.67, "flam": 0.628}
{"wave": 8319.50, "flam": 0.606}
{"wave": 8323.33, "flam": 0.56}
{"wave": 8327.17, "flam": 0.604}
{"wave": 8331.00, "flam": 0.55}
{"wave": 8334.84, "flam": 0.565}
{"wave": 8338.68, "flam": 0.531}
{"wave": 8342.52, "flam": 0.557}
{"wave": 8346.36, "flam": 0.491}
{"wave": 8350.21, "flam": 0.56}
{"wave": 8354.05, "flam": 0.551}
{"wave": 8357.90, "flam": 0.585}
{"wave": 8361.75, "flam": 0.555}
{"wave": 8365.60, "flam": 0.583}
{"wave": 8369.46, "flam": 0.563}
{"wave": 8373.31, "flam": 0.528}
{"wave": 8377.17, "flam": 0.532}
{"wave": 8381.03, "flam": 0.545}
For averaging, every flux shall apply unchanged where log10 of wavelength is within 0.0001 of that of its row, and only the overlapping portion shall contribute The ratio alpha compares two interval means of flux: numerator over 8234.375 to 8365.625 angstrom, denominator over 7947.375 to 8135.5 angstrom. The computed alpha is 1.01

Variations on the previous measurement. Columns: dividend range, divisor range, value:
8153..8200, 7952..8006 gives 1.15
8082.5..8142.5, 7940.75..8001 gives 1.11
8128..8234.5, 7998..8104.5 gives 1.01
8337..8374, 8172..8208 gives 0.92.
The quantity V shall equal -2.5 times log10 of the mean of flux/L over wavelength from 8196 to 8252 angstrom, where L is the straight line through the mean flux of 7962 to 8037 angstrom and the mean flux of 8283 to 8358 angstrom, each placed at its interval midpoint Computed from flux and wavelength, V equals -0.05 mag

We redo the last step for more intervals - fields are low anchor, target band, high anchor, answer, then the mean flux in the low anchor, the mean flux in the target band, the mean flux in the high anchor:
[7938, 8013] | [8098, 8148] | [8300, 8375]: -0.060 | 0.536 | 0.58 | 0.567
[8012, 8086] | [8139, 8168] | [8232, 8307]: 0.016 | 0.584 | 0.574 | 0.58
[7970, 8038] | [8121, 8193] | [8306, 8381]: -0.060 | 0.544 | 0.584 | 0.562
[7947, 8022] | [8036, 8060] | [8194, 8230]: -0.063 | 0.532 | 0.585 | 0.605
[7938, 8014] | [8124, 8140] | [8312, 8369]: -0.050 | 0.536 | 0.575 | 0.566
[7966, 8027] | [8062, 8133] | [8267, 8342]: -0.071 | 0.528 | 0.583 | 0.585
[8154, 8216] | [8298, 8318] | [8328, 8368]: -0.060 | 0.597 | 0.597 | 0.554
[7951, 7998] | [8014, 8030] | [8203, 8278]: -0.117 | 0.511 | 0.583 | 0.585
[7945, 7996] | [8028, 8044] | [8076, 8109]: -0.088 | 0.519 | 0.6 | 0.583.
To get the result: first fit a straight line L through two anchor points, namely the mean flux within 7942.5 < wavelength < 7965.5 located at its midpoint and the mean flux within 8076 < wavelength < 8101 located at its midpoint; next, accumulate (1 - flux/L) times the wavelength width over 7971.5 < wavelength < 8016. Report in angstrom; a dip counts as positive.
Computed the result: 4.3 angstrom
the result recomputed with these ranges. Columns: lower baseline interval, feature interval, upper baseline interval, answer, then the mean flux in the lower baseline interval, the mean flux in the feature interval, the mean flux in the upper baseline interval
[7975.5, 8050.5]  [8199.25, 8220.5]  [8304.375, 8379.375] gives -1.53 angstrom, 0.56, 0.602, 0.563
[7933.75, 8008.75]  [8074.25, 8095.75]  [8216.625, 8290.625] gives -1.36 angstrom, 0.536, 0.588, 0.579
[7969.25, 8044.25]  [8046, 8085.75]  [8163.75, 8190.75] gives -1.15 angstrom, 0.547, 0.58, 0.597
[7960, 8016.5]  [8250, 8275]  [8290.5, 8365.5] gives -1.01 angstrom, 0.519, 0.586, 0.574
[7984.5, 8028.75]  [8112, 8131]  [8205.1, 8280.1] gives -0.54 angstrom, 0.564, 0.591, 0.585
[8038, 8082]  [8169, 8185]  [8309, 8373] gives -0.54 angstrom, 0.582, 0.594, 0.566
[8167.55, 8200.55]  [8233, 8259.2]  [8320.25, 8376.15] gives 1.12 angstrom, 0.601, 0.56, 0.557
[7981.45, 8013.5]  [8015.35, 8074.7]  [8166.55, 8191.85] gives -2.70 angstrom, 0.547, 0.585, 0.598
